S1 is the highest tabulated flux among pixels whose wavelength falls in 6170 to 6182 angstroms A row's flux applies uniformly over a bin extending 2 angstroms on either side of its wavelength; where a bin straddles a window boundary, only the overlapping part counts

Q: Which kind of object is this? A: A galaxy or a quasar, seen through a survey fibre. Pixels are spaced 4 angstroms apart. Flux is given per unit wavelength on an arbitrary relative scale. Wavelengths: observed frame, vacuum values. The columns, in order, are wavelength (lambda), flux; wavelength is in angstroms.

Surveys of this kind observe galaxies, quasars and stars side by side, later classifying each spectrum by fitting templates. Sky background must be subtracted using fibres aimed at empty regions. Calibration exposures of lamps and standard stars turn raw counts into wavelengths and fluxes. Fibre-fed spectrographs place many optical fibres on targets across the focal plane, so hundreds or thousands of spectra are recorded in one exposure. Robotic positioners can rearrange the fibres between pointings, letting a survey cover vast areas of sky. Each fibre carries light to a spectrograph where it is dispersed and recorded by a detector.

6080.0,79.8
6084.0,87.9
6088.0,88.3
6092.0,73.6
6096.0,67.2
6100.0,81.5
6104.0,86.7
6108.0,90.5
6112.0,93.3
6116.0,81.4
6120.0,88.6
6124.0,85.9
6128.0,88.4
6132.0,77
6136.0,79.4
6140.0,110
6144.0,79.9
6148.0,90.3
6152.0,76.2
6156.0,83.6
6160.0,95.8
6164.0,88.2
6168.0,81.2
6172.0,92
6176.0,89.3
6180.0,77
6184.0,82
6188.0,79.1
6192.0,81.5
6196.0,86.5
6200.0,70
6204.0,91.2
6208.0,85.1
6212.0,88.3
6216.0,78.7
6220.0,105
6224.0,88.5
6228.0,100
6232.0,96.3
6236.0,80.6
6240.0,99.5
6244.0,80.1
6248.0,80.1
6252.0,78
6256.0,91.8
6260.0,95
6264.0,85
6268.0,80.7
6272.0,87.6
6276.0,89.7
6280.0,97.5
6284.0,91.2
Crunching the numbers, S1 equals 92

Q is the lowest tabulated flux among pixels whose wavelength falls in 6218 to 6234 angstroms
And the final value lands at 88.5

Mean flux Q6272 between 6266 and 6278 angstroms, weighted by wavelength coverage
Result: 86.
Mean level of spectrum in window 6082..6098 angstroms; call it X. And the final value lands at 79.2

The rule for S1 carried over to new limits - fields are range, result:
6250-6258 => 91.8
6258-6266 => 95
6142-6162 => 95.8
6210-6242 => 105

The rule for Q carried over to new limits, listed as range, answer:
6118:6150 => 77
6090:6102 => 67.2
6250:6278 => 78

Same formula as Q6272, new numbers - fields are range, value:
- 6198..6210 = 82.1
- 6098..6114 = 88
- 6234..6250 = 85.1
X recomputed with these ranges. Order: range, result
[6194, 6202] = 78.2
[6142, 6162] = 85.2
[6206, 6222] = 89.3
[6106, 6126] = 87.9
